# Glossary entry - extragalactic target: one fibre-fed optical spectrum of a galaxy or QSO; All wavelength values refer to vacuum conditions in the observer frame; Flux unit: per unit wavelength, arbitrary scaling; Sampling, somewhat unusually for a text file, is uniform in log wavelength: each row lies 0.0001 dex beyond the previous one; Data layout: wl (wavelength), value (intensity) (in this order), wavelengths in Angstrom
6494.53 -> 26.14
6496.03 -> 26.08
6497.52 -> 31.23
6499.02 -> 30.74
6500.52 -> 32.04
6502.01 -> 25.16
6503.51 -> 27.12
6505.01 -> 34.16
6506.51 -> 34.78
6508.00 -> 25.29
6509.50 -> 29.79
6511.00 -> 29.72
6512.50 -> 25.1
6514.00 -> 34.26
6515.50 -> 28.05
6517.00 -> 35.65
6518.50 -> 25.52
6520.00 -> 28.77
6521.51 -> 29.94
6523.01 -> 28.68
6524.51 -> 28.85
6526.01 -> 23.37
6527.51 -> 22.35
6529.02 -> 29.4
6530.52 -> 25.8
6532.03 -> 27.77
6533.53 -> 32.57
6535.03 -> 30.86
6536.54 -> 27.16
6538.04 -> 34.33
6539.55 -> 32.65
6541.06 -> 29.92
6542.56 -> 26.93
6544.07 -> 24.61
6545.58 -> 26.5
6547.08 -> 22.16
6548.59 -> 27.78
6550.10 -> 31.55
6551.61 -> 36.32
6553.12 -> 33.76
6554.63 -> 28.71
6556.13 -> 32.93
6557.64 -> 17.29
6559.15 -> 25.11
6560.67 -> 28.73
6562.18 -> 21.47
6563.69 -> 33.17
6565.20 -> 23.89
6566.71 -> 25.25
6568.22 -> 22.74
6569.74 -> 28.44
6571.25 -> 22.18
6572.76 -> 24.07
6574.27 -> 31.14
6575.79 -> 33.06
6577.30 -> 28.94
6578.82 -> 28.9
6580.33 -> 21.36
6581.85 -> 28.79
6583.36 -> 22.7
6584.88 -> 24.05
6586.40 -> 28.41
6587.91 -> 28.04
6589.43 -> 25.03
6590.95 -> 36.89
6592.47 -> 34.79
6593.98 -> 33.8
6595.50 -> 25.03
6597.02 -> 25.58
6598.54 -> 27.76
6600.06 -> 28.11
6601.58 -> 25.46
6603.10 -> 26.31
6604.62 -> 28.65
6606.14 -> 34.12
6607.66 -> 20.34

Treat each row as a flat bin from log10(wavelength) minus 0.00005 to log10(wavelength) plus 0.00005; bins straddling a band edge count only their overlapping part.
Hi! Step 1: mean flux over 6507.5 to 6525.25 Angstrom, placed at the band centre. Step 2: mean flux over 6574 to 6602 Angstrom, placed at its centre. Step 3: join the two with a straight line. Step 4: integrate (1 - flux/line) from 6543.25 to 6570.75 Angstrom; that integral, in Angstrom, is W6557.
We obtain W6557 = 1.42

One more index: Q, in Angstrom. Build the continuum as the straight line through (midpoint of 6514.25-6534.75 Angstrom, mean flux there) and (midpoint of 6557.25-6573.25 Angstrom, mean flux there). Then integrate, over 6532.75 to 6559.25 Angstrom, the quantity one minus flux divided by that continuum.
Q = -2.4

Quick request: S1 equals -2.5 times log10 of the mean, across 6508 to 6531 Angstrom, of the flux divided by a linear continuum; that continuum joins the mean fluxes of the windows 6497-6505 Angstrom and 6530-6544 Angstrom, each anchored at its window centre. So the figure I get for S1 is 0.05 mag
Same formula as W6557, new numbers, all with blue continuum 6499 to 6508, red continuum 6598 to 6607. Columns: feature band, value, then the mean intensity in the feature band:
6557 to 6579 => 2.1 Angstrom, 26.3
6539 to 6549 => 0.8 Angstrom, 27.1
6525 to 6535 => 0.8 Angstrom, 27.2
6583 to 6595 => -0.3 Angstrom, 29.3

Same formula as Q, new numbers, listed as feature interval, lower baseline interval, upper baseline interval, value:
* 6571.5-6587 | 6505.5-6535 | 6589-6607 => 1.19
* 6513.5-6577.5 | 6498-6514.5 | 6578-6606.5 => 1.79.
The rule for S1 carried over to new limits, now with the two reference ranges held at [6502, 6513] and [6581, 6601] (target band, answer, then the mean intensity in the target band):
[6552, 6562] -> 0.04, 27.7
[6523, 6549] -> 0.04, 27.9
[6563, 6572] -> 0.11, 25.9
